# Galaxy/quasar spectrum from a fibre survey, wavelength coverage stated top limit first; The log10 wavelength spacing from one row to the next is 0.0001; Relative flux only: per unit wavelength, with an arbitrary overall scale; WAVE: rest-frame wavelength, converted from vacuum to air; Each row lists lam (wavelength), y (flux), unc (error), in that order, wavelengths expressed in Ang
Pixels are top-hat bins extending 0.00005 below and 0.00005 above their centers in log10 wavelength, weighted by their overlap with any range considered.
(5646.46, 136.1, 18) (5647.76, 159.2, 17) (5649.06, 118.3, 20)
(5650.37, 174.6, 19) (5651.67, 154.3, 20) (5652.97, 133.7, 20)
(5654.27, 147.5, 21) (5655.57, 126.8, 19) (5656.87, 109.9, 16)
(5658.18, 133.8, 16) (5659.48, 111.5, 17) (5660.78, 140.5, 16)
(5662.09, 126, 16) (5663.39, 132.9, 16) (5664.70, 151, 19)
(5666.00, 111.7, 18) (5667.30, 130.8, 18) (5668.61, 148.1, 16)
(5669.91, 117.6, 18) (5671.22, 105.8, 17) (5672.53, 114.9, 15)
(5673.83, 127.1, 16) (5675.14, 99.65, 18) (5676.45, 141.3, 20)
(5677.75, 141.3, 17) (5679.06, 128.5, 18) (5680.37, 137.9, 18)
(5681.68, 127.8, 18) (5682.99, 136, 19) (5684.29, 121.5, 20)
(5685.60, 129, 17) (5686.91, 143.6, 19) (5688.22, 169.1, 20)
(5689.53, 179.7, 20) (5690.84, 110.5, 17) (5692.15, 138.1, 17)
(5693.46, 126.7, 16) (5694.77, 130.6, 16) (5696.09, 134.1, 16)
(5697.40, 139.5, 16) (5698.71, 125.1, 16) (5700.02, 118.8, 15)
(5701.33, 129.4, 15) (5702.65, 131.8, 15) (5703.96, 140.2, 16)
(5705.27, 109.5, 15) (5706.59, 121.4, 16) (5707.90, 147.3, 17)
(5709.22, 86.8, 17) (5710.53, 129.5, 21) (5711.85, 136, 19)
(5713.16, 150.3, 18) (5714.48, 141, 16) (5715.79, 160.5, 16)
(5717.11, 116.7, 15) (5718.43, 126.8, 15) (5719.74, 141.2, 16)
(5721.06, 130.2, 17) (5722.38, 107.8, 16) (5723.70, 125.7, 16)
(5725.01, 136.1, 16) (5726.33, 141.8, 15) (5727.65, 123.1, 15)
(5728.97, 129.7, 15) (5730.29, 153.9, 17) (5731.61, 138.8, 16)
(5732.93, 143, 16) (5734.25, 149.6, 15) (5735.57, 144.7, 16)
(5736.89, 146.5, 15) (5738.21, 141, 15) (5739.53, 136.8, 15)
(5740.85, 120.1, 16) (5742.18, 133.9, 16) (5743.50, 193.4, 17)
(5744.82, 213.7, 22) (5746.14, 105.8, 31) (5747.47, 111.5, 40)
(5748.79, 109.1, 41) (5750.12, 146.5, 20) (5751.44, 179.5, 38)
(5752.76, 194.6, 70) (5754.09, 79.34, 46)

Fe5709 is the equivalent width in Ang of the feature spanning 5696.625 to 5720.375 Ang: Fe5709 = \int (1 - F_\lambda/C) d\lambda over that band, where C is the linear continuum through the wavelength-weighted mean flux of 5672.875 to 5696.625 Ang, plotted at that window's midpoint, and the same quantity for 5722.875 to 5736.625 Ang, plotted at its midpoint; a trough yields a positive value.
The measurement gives 1.02 Ang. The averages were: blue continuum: 134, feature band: 131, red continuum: 139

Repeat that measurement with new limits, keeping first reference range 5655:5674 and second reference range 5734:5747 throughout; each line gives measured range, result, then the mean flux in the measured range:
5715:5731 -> 1.12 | 133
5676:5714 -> 0.40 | 133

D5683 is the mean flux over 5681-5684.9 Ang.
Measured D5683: 129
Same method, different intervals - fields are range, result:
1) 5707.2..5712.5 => 125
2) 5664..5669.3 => 135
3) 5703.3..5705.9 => 125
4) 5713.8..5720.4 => 137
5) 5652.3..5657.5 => 130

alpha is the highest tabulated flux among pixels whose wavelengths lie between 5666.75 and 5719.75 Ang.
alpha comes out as 179.7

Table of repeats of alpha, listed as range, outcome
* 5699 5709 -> 147.3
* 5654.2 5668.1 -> 151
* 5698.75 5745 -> 213.7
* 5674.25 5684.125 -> 141.3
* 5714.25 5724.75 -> 160.5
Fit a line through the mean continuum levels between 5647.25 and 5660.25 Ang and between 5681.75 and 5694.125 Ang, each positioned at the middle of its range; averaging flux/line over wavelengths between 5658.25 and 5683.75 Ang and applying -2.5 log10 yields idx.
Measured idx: 0.08 mag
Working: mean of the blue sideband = 137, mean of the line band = 128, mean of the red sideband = 139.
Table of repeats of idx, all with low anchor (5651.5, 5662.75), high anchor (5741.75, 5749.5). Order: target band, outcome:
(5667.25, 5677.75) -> 0.078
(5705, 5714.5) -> 0.095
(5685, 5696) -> -0.036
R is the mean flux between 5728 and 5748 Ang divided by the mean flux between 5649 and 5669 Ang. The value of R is 1.07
